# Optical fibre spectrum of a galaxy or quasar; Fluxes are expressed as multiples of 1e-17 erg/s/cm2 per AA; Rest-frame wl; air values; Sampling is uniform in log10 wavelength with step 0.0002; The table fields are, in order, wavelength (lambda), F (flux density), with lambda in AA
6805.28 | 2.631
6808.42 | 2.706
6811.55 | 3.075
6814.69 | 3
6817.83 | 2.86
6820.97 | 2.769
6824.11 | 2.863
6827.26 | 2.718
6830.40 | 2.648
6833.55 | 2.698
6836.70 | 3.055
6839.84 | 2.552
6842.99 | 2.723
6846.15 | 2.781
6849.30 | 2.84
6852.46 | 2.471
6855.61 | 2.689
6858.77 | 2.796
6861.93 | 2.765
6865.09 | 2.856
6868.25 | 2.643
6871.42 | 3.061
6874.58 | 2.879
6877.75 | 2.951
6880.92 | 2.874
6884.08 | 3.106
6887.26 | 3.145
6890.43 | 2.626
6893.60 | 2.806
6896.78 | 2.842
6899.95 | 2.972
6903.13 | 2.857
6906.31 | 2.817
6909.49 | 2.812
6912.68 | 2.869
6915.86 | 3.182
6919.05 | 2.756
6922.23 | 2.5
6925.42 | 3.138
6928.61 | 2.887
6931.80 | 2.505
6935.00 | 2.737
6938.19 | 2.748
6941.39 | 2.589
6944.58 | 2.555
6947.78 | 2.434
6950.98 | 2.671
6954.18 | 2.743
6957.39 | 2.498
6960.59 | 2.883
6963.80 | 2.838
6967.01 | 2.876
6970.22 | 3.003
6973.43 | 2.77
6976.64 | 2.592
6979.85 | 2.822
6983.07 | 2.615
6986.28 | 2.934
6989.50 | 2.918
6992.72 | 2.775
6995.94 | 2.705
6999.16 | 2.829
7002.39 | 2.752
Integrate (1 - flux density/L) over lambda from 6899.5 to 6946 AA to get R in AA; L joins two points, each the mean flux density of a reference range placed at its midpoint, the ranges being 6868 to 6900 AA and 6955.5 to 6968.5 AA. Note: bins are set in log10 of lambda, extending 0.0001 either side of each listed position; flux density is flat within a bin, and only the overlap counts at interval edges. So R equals 0.80 AA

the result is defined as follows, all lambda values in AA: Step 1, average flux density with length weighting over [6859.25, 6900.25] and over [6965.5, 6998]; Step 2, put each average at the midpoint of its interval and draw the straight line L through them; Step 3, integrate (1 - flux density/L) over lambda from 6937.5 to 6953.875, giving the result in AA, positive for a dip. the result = 1.3 AA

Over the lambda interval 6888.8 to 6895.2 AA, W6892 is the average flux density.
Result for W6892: 2.72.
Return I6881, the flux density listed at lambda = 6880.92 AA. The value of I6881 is 2.874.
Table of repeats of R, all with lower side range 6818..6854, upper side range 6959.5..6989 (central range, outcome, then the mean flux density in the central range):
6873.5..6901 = -1.4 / 2.91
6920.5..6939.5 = 0.3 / 2.75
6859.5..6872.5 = -0.3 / 2.82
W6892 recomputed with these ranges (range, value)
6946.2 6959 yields 2.59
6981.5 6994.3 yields 2.81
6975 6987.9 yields 2.74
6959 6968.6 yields 2.86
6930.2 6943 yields 2.65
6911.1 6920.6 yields 2.94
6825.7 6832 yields 2.68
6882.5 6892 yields 2.96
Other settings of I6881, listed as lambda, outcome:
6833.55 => 2.698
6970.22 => 3.003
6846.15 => 2.781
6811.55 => 3.075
